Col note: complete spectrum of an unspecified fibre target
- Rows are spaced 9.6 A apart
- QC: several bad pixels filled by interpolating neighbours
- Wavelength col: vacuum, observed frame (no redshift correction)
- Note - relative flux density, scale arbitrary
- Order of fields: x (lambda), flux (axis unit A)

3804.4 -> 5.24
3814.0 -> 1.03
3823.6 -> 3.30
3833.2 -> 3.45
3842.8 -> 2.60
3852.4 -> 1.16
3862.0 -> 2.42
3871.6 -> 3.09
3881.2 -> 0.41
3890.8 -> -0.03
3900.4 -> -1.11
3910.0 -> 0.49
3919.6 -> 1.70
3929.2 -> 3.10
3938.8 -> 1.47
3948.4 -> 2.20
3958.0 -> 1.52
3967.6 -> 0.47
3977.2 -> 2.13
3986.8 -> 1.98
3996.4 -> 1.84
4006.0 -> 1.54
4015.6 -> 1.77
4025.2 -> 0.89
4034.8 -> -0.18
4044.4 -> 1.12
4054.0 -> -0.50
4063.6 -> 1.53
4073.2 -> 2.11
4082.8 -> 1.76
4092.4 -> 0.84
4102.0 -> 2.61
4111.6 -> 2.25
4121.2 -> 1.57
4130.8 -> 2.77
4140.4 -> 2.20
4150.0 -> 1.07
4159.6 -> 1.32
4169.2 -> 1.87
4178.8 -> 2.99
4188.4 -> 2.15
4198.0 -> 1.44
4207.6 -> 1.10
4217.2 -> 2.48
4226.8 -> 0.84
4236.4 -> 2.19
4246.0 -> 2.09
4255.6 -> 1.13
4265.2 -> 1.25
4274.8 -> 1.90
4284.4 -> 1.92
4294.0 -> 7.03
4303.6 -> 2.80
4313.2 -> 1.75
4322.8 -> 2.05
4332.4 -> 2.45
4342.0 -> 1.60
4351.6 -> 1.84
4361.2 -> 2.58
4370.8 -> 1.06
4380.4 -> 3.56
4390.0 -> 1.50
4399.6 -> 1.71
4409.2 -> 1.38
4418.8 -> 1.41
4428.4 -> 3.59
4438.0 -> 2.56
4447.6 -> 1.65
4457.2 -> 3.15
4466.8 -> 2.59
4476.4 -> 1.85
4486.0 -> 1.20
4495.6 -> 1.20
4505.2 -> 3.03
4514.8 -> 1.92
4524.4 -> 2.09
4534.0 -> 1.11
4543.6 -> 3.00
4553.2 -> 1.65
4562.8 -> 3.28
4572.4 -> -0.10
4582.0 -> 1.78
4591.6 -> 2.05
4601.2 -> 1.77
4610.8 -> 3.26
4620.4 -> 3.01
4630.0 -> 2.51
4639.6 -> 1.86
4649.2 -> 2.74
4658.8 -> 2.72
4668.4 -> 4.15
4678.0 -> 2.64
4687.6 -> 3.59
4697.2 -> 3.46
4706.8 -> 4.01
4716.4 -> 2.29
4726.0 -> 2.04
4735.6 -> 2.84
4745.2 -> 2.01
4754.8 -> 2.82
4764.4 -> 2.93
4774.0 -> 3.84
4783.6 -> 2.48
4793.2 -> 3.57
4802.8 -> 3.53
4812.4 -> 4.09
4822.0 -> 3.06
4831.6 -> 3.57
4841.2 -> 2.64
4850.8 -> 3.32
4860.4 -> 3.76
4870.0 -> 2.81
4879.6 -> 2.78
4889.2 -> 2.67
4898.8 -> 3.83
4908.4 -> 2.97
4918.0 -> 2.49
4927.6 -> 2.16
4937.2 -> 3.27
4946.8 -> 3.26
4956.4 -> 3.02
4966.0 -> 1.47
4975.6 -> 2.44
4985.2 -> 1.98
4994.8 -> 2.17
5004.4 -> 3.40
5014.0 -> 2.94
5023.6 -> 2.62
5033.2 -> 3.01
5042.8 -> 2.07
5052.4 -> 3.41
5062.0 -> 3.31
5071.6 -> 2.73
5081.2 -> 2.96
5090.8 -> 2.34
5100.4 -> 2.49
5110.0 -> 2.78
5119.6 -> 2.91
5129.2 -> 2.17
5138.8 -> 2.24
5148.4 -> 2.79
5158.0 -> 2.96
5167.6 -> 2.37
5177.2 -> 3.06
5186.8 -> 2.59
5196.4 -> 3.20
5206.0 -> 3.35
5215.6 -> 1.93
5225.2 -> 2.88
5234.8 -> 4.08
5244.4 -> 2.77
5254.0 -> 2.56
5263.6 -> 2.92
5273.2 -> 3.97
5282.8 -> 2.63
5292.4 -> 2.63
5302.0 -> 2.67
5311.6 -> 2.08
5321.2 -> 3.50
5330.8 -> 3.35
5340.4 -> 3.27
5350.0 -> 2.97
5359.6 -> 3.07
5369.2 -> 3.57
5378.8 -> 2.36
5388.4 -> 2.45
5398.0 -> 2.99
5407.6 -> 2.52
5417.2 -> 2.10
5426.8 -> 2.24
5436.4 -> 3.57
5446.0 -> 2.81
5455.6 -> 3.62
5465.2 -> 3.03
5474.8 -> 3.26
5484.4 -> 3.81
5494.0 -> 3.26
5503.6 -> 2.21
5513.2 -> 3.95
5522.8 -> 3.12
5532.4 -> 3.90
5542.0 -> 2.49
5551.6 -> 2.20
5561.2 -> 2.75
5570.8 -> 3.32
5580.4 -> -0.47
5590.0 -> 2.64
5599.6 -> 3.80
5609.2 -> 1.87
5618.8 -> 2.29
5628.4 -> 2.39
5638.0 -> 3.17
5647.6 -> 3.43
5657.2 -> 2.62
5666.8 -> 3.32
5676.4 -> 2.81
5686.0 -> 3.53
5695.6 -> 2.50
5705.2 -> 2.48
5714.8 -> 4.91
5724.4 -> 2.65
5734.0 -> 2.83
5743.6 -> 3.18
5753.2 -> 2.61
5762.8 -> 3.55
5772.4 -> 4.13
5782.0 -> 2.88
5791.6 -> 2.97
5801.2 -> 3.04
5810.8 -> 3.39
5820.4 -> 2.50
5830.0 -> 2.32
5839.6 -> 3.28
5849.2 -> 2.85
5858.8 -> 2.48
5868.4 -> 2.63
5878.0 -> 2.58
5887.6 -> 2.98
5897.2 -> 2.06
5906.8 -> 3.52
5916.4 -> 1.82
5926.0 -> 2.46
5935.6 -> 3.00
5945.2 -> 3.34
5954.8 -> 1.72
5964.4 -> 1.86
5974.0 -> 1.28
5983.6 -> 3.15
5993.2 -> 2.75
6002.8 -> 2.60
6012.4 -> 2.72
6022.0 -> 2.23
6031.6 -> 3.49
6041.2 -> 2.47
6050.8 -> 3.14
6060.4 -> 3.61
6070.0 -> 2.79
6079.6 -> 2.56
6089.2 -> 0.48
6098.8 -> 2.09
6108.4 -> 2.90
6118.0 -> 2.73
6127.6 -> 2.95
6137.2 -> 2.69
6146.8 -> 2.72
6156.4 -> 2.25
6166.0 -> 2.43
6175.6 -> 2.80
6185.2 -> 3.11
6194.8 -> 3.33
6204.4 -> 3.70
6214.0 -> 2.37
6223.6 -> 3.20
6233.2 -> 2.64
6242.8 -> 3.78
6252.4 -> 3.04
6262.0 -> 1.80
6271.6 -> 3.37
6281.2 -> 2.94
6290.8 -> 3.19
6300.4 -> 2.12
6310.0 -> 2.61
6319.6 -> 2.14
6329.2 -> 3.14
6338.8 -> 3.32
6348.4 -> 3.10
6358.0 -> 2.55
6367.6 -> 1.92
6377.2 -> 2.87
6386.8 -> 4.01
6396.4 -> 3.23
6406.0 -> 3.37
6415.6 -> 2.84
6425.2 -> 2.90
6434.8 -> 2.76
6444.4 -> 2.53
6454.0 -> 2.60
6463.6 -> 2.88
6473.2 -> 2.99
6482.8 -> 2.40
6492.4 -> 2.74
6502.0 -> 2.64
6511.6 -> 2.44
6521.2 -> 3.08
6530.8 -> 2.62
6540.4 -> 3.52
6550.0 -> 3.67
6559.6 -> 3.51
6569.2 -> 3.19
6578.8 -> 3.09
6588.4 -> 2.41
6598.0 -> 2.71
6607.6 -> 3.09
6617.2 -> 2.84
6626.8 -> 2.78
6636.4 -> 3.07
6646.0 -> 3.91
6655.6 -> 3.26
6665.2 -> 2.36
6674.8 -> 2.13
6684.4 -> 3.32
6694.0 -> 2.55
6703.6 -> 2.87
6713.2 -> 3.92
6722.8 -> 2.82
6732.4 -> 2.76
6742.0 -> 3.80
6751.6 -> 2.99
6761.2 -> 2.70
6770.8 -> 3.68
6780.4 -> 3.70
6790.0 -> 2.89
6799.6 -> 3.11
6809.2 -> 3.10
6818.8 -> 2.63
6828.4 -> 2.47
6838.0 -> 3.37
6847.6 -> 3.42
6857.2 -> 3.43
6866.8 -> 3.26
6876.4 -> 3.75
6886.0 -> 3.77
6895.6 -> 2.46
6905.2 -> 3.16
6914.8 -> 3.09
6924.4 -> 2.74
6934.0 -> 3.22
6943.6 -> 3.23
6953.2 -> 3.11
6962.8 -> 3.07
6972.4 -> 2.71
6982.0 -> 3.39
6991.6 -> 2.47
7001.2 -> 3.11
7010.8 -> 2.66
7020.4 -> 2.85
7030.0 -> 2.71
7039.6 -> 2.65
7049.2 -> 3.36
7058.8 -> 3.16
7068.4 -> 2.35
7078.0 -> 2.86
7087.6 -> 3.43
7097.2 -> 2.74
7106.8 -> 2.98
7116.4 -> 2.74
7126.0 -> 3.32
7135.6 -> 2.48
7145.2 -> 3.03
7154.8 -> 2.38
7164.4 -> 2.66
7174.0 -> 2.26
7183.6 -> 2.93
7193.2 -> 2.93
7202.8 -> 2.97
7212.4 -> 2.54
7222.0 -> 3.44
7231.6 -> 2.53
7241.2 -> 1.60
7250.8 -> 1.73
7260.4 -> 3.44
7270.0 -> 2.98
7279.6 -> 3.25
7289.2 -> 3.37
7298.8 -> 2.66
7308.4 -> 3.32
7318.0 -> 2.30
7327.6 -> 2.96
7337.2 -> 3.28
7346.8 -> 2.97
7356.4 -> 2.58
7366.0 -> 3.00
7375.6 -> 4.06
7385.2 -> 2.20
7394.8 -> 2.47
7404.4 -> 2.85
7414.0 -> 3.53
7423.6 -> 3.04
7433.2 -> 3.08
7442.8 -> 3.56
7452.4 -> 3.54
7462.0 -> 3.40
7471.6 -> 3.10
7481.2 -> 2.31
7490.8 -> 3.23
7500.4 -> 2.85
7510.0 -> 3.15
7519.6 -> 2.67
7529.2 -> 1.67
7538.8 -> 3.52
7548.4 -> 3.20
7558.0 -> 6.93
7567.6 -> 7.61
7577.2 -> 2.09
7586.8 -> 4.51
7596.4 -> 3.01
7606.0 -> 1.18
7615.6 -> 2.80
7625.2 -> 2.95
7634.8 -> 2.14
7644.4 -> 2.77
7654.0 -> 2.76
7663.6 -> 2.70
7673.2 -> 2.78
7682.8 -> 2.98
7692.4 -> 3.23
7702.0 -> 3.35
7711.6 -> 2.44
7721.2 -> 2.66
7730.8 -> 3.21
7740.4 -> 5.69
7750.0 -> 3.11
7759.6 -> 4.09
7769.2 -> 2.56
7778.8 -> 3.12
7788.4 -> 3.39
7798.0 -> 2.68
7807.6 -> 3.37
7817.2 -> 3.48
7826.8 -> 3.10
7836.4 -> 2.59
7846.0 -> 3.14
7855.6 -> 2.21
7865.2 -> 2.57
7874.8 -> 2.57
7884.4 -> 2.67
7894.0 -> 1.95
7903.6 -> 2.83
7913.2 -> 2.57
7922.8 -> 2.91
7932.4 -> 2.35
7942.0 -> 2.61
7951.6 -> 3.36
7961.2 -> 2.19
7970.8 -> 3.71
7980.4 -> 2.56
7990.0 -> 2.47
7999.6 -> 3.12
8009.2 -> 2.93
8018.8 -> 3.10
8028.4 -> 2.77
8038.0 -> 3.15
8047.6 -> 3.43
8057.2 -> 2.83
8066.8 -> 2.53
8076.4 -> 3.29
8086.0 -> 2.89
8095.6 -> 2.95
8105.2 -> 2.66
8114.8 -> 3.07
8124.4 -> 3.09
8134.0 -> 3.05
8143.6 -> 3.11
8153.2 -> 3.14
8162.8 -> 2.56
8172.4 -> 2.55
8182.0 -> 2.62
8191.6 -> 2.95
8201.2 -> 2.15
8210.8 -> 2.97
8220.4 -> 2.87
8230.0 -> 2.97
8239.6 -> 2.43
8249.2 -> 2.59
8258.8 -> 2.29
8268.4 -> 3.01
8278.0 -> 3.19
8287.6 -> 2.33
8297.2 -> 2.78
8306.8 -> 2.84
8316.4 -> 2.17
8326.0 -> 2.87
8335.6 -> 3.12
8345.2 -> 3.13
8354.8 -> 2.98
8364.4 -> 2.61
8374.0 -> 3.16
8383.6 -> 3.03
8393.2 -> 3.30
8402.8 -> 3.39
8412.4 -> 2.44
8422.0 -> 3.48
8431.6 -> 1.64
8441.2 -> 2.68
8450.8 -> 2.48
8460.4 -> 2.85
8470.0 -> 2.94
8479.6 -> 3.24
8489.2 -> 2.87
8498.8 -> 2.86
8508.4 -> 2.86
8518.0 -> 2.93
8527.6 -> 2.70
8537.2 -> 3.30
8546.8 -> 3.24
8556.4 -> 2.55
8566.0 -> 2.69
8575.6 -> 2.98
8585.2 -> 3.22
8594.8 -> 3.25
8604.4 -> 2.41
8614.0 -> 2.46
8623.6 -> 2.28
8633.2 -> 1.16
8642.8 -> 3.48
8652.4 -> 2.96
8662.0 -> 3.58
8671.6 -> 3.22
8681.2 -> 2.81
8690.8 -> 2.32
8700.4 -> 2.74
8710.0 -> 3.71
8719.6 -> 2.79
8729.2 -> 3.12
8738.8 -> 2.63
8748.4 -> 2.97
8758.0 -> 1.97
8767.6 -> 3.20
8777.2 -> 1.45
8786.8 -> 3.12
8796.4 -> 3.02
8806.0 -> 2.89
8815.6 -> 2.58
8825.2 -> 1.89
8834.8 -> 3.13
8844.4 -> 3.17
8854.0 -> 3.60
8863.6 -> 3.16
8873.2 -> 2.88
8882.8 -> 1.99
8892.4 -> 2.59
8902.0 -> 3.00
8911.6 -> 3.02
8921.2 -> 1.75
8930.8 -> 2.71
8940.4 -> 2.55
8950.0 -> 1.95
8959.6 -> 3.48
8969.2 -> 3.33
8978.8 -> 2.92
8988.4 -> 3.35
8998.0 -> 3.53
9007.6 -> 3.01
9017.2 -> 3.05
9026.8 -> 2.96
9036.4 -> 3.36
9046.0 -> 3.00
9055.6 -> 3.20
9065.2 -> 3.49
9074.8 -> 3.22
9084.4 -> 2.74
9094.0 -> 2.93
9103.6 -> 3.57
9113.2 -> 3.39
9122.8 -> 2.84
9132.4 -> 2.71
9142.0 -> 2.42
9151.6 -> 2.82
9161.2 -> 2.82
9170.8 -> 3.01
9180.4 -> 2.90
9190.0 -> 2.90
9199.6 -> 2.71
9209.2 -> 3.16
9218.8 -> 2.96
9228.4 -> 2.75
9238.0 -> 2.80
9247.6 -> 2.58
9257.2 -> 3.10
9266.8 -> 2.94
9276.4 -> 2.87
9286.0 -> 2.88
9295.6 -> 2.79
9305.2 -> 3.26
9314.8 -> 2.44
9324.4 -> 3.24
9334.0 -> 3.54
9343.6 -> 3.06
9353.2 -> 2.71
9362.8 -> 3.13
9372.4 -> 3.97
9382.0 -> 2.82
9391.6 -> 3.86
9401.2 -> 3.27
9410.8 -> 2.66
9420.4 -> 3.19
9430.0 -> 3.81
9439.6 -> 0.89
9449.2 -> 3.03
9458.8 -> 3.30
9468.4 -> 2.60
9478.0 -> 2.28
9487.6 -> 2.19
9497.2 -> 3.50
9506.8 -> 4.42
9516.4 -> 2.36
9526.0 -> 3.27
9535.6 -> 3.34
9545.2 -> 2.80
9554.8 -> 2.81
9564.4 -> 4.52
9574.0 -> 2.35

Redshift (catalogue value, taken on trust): 0.152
